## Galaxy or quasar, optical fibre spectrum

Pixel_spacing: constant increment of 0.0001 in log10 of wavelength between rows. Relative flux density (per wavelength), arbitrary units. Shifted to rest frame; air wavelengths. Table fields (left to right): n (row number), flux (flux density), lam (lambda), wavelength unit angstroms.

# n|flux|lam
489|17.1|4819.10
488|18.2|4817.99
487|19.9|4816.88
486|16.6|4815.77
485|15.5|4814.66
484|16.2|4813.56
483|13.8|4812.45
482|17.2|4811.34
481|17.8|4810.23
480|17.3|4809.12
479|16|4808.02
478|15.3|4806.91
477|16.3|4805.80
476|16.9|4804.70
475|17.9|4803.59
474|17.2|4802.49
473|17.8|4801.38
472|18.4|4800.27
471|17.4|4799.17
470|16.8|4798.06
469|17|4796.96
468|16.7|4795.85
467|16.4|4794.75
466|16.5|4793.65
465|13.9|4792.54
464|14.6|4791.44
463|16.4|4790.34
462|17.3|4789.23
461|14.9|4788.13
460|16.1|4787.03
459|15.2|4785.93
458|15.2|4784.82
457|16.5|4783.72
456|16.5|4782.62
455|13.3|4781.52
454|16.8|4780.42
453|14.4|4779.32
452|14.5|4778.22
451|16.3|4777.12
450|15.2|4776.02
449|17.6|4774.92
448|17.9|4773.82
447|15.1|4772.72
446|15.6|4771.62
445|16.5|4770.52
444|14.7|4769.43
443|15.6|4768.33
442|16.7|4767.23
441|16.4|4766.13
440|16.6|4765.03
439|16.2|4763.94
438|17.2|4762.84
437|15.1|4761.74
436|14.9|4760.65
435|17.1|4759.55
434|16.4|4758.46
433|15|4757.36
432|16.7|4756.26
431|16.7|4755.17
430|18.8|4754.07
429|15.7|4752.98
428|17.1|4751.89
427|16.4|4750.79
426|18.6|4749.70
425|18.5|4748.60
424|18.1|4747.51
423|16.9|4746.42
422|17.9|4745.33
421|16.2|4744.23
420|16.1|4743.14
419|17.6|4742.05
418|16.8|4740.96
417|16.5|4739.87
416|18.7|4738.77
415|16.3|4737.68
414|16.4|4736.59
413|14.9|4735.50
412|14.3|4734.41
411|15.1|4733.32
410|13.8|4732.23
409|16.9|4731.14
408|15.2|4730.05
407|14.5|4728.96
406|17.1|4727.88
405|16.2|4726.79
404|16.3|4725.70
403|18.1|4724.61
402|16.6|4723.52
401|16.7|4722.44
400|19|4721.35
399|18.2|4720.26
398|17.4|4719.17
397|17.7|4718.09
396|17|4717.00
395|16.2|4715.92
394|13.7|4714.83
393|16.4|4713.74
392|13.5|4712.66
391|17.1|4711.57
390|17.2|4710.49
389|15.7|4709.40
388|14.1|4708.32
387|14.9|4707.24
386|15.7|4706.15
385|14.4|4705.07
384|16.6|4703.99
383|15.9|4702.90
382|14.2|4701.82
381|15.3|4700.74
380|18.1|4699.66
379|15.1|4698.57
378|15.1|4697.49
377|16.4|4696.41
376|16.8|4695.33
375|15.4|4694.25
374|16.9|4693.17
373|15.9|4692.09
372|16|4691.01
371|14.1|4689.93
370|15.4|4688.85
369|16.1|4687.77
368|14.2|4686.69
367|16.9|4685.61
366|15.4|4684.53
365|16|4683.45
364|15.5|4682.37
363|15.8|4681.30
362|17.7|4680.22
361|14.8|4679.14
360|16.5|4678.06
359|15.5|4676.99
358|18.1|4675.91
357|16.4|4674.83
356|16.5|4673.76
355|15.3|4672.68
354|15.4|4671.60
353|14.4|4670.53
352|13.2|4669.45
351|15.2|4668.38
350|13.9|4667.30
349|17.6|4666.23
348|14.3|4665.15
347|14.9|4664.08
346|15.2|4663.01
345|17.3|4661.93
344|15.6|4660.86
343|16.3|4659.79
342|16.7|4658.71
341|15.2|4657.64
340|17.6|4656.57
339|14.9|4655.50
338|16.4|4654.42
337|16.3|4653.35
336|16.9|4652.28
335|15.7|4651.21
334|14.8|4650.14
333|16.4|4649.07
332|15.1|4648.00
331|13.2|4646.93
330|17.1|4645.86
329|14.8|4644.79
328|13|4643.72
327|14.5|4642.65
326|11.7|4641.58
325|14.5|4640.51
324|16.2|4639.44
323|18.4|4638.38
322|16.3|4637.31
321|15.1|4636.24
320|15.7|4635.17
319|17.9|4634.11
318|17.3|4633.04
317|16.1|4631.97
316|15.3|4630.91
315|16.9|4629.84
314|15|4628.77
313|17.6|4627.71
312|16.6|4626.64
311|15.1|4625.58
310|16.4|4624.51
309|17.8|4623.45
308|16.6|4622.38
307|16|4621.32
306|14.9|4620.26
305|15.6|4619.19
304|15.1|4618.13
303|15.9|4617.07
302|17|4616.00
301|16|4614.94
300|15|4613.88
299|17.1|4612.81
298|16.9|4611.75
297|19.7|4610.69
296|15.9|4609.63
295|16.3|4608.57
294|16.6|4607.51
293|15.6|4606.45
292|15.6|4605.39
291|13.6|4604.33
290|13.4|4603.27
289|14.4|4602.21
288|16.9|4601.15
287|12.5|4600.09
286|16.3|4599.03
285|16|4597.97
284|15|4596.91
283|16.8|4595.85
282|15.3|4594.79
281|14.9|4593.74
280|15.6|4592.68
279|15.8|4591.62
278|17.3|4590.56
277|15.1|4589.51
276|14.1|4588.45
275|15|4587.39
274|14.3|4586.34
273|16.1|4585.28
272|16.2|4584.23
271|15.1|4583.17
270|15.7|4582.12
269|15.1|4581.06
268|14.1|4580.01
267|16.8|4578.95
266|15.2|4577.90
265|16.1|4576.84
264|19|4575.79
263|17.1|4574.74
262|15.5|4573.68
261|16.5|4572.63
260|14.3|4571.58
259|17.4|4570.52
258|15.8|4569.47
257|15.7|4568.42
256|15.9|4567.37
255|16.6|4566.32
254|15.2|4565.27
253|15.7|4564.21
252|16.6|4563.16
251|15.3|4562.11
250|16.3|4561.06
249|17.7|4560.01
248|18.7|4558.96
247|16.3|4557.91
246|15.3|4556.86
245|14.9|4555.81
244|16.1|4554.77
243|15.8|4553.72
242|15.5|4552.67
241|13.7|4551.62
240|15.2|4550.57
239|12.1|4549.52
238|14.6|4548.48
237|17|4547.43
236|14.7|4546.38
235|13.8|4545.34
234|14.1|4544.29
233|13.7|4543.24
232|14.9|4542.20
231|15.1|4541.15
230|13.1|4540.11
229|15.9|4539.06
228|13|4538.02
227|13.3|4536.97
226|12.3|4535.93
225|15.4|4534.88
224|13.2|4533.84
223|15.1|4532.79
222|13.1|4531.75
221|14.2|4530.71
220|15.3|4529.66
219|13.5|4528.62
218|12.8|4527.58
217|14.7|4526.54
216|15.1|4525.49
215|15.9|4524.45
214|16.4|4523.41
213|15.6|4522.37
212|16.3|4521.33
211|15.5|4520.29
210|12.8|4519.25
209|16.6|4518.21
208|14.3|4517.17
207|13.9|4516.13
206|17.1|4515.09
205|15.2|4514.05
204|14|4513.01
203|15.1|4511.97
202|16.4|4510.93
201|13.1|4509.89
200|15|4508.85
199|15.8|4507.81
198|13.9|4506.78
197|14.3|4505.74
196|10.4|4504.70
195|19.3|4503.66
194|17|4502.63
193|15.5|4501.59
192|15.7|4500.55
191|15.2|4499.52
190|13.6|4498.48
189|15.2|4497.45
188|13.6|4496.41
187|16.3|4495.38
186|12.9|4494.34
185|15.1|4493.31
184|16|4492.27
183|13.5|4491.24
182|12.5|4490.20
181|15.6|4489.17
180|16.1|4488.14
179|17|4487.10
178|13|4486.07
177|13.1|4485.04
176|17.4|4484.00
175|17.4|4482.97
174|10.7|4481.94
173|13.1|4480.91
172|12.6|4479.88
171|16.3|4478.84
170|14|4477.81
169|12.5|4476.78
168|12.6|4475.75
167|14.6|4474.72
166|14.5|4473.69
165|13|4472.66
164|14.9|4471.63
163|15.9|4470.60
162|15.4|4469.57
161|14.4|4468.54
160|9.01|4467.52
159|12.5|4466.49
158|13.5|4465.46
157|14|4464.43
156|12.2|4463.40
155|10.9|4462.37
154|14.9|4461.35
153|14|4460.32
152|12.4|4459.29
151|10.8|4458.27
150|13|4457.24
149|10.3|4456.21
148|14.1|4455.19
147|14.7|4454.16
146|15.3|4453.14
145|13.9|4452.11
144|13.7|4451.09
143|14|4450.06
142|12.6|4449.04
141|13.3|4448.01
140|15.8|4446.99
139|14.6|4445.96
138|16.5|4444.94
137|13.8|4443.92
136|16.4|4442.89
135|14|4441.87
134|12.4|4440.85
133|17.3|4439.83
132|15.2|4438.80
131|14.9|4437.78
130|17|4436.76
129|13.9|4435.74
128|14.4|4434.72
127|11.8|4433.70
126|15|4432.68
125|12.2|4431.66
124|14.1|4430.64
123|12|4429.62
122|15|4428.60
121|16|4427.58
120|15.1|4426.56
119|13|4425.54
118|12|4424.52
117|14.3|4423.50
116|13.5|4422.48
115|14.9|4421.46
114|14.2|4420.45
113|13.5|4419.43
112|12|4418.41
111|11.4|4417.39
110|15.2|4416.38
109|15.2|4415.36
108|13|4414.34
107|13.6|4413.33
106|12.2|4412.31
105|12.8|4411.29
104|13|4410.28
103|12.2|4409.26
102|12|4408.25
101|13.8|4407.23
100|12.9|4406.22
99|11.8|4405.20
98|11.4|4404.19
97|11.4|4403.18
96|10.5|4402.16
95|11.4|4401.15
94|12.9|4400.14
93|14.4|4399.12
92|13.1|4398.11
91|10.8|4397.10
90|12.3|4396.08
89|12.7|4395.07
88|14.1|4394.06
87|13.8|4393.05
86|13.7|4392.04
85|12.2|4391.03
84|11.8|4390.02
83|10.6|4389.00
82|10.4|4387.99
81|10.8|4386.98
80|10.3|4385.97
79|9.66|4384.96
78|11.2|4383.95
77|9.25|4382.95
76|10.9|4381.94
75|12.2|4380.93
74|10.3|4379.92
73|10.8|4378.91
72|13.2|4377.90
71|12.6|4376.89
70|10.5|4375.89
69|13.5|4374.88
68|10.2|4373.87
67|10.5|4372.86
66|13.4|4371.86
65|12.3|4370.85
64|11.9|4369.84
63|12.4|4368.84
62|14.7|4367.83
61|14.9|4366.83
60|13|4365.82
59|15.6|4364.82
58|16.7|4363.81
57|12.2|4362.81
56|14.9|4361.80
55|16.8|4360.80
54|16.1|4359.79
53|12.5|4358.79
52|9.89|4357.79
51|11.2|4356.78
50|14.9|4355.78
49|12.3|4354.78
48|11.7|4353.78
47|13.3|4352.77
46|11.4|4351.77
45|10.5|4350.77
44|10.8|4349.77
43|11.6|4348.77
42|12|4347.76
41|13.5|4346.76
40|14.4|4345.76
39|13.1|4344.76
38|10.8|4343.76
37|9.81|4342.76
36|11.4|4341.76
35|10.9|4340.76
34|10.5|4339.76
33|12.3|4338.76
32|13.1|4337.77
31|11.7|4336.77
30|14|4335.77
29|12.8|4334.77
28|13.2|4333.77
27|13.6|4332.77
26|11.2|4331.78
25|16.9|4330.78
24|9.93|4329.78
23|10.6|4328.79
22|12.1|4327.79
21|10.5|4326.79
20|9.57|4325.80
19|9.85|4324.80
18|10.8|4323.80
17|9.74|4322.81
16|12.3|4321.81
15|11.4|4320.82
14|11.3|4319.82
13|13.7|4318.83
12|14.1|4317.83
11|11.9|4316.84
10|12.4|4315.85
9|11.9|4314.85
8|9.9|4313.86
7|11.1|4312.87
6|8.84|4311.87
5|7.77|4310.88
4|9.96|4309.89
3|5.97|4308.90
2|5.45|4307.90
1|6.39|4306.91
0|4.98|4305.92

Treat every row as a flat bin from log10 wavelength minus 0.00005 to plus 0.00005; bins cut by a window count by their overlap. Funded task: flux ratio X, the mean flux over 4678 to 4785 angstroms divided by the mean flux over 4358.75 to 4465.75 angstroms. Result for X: 1.23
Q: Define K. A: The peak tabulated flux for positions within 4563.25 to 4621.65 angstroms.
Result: 19.7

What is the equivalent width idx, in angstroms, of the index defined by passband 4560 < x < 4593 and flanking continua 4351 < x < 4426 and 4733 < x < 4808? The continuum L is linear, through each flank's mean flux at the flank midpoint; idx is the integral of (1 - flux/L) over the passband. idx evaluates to -3.2 angstroms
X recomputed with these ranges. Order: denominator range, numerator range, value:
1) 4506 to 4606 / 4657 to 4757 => 1.06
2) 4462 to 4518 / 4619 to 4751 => 1.11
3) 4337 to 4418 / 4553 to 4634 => 1.29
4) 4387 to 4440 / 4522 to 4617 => 1.17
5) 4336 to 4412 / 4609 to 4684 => 1.29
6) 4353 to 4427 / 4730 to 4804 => 1.29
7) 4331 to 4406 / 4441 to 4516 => 1.16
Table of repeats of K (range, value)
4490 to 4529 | 19.3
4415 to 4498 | 17.4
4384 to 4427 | 15.2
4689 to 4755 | 19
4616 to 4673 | 18.4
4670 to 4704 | 18.1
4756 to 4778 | 17.9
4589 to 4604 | 17.3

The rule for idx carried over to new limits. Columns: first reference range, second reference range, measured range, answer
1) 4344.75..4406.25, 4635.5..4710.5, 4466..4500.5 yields -1.8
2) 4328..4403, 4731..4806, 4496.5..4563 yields -4.6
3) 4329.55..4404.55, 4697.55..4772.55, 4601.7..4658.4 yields -2.5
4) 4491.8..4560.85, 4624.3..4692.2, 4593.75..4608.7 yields 0.1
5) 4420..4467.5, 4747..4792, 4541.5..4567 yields -1.3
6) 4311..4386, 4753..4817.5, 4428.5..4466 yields -2.4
